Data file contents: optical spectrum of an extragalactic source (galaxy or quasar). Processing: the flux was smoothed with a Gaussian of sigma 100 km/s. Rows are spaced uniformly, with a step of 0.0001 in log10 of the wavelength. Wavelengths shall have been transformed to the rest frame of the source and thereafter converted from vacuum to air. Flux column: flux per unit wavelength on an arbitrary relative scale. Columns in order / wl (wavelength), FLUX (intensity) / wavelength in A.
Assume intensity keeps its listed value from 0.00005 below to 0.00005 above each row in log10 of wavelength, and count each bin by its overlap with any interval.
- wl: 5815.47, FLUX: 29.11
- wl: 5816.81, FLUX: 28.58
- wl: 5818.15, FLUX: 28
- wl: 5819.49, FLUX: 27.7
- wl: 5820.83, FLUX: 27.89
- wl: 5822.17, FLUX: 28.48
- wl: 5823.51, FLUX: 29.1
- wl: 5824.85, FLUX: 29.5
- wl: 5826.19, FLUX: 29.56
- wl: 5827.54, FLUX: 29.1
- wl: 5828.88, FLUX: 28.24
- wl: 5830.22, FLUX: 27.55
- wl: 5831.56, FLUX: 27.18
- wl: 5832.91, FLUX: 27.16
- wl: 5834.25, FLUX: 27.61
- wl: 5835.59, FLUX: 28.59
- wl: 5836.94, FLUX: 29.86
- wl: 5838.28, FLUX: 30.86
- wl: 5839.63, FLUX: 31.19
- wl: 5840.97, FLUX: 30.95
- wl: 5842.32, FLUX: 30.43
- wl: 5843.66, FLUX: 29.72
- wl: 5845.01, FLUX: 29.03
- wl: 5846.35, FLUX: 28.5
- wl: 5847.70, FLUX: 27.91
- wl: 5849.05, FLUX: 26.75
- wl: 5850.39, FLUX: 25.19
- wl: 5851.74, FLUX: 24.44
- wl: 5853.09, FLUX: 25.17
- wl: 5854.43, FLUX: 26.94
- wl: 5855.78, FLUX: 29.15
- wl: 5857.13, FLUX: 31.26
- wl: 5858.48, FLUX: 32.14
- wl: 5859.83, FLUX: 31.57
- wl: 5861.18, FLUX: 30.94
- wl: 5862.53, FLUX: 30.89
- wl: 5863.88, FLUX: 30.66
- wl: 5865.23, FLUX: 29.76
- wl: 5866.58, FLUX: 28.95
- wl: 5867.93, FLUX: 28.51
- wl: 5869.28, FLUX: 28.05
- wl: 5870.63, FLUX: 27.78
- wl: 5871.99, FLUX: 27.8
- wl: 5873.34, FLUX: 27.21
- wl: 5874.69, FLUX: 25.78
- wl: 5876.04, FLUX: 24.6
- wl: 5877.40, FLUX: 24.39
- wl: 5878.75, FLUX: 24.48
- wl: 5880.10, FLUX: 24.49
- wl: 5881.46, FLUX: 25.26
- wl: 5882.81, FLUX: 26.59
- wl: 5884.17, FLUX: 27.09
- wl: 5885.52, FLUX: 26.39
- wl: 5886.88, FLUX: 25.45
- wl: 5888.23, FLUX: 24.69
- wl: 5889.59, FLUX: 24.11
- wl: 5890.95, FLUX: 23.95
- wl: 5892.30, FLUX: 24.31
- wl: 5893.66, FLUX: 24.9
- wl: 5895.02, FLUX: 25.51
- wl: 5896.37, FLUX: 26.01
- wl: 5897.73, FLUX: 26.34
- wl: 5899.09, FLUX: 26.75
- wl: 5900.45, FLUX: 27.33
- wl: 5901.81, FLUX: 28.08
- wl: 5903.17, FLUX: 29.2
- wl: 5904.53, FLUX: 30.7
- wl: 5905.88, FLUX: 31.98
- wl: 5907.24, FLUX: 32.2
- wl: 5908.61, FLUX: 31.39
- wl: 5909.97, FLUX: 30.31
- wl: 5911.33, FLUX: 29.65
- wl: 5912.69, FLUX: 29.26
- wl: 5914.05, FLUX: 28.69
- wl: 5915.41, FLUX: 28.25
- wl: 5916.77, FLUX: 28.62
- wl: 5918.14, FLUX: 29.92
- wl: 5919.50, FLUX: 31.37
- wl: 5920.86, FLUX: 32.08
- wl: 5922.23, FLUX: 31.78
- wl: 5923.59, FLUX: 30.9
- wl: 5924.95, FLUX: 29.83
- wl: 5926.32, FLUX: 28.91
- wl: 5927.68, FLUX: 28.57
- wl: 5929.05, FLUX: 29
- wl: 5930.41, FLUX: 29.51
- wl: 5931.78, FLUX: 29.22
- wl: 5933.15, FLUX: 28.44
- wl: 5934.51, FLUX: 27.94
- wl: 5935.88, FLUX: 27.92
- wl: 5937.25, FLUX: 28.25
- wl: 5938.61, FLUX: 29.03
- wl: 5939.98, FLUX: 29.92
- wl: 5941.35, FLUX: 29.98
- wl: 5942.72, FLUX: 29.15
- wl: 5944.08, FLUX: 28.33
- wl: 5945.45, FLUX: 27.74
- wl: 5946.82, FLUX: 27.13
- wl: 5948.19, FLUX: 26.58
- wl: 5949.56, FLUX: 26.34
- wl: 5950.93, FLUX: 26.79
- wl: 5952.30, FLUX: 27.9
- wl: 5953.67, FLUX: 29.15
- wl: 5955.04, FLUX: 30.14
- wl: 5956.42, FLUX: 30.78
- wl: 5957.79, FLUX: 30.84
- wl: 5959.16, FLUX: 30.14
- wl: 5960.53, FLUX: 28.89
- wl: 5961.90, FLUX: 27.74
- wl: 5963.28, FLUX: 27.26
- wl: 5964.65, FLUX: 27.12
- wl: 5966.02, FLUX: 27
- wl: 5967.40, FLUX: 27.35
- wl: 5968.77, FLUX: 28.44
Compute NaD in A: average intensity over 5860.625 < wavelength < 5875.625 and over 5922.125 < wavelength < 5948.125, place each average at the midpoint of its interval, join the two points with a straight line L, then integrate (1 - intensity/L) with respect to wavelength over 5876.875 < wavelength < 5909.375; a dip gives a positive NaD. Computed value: 2.3 A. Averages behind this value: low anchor 28.7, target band 26.8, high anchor 28.9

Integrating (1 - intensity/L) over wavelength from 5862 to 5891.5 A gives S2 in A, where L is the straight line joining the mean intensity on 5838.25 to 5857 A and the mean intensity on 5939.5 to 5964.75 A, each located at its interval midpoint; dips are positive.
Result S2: 1.8 A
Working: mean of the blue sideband 28.3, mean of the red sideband 28.5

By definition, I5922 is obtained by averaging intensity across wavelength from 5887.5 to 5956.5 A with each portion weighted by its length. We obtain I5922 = 28.5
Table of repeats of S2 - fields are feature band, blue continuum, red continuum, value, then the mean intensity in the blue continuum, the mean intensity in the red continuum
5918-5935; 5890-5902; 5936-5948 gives -1.4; 25.8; 28.6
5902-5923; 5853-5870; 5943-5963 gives -0.9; 29.7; 28.5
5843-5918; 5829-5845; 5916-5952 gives 3.4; 29.1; 29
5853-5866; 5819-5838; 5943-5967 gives -0.8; 28.5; 28.2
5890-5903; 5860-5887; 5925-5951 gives 0.8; 27.4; 28.4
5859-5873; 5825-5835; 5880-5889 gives -1.5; 28.1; 25.8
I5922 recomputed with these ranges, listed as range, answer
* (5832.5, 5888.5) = 28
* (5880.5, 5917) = 27.5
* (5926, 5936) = 28.7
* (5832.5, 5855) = 28.3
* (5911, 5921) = 29.6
